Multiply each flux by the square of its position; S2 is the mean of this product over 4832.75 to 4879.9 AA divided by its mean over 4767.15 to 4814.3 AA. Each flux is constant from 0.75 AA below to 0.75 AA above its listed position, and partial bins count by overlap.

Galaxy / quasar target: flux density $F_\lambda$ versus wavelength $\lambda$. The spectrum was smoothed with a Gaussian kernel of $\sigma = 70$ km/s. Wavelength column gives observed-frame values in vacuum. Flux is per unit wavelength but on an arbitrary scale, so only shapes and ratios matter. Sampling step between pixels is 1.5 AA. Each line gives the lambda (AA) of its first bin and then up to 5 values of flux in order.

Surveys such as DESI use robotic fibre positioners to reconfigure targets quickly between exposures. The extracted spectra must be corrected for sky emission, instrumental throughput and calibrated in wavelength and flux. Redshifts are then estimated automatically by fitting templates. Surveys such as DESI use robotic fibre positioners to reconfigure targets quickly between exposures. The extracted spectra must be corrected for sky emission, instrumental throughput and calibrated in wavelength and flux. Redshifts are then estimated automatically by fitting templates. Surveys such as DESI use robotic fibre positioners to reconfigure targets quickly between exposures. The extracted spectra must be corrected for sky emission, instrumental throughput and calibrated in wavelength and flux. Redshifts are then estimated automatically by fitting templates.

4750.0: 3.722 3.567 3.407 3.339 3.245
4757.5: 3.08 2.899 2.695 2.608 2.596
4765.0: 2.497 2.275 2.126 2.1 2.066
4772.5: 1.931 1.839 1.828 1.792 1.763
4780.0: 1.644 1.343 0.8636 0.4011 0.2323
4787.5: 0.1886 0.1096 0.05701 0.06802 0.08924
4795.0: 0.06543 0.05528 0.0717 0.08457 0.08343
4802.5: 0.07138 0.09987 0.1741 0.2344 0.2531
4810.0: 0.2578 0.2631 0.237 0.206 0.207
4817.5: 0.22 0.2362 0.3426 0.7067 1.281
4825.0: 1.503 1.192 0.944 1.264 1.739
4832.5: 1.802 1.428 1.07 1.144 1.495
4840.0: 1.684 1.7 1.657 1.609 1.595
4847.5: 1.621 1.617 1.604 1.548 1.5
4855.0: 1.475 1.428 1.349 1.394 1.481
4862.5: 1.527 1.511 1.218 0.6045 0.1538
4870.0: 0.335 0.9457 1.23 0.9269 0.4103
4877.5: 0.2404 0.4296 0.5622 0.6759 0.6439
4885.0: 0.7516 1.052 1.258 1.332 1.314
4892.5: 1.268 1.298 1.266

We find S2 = 1.76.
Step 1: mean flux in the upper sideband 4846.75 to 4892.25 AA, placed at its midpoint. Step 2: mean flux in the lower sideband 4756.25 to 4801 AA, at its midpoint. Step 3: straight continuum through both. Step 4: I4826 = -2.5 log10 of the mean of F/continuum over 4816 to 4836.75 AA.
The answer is 0.17 mag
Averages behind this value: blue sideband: 1.36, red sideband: 1.07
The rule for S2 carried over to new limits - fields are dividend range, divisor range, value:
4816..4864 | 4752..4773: 0.51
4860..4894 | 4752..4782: 0.40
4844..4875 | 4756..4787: 0.68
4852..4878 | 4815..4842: 0.99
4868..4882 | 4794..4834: 1.13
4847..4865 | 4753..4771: 0.58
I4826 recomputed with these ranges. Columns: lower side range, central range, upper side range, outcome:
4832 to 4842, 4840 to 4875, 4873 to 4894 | -0.09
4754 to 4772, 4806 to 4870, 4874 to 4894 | 0.28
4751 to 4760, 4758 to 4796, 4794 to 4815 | 0.46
